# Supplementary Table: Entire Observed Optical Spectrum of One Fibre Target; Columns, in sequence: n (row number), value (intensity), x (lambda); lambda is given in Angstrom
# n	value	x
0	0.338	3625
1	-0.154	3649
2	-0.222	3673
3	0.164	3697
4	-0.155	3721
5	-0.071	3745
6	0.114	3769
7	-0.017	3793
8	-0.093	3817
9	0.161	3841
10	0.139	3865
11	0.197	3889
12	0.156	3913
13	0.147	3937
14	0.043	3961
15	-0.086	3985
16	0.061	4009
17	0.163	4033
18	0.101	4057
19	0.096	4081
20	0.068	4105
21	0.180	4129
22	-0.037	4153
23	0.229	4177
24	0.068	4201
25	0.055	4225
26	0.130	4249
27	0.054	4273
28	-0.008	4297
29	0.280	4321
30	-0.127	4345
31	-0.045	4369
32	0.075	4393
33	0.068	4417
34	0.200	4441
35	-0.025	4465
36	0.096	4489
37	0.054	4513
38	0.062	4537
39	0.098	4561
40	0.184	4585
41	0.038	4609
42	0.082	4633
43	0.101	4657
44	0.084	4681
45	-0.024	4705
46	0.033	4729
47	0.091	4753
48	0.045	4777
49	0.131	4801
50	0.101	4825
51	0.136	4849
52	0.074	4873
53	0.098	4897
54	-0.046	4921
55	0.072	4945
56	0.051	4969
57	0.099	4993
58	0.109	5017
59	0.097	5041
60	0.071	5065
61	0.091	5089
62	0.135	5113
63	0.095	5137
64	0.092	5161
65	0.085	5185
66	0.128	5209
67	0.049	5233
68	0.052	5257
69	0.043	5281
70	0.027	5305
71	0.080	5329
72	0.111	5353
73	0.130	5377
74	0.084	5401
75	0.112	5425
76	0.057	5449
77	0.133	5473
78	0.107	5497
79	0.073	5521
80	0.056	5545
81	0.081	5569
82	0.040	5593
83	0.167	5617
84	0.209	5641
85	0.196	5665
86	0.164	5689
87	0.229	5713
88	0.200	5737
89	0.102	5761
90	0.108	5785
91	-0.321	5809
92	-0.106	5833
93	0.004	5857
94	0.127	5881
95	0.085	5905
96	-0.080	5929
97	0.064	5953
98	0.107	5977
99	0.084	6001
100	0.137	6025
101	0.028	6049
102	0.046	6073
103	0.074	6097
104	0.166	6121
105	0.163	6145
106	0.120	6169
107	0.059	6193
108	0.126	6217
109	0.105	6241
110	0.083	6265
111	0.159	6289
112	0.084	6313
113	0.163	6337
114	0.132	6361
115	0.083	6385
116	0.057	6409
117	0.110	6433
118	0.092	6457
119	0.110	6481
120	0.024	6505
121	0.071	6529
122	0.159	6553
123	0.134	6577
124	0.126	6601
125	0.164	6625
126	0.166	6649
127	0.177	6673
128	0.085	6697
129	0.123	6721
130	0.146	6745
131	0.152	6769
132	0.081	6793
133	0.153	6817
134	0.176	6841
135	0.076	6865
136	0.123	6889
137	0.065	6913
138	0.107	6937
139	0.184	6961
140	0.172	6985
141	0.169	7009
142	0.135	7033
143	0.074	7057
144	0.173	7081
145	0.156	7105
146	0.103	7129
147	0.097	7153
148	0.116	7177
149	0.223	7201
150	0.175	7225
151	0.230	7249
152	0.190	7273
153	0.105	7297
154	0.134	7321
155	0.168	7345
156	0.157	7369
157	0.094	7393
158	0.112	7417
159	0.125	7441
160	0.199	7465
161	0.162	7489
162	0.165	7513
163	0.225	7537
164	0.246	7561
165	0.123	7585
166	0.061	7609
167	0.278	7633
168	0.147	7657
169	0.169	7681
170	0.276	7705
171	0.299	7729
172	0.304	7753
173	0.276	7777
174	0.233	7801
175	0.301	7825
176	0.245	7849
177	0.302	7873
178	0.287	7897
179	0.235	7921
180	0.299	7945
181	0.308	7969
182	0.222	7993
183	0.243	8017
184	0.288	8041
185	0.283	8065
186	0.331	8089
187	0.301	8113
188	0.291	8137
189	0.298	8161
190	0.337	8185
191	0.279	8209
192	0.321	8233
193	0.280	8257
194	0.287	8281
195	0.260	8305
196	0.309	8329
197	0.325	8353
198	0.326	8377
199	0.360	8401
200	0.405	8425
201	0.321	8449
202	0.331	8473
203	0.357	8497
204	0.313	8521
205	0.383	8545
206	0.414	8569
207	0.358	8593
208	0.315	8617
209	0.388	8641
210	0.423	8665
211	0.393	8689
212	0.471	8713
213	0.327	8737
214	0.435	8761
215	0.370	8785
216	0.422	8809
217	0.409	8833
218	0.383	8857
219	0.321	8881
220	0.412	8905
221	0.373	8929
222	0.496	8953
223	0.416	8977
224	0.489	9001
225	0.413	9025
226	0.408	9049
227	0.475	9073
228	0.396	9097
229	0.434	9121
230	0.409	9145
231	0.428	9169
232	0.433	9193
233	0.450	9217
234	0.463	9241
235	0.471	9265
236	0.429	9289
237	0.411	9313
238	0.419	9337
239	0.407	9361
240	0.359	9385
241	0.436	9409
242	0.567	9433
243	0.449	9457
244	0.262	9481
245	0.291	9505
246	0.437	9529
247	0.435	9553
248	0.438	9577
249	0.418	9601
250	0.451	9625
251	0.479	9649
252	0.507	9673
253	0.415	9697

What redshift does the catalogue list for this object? 0.93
